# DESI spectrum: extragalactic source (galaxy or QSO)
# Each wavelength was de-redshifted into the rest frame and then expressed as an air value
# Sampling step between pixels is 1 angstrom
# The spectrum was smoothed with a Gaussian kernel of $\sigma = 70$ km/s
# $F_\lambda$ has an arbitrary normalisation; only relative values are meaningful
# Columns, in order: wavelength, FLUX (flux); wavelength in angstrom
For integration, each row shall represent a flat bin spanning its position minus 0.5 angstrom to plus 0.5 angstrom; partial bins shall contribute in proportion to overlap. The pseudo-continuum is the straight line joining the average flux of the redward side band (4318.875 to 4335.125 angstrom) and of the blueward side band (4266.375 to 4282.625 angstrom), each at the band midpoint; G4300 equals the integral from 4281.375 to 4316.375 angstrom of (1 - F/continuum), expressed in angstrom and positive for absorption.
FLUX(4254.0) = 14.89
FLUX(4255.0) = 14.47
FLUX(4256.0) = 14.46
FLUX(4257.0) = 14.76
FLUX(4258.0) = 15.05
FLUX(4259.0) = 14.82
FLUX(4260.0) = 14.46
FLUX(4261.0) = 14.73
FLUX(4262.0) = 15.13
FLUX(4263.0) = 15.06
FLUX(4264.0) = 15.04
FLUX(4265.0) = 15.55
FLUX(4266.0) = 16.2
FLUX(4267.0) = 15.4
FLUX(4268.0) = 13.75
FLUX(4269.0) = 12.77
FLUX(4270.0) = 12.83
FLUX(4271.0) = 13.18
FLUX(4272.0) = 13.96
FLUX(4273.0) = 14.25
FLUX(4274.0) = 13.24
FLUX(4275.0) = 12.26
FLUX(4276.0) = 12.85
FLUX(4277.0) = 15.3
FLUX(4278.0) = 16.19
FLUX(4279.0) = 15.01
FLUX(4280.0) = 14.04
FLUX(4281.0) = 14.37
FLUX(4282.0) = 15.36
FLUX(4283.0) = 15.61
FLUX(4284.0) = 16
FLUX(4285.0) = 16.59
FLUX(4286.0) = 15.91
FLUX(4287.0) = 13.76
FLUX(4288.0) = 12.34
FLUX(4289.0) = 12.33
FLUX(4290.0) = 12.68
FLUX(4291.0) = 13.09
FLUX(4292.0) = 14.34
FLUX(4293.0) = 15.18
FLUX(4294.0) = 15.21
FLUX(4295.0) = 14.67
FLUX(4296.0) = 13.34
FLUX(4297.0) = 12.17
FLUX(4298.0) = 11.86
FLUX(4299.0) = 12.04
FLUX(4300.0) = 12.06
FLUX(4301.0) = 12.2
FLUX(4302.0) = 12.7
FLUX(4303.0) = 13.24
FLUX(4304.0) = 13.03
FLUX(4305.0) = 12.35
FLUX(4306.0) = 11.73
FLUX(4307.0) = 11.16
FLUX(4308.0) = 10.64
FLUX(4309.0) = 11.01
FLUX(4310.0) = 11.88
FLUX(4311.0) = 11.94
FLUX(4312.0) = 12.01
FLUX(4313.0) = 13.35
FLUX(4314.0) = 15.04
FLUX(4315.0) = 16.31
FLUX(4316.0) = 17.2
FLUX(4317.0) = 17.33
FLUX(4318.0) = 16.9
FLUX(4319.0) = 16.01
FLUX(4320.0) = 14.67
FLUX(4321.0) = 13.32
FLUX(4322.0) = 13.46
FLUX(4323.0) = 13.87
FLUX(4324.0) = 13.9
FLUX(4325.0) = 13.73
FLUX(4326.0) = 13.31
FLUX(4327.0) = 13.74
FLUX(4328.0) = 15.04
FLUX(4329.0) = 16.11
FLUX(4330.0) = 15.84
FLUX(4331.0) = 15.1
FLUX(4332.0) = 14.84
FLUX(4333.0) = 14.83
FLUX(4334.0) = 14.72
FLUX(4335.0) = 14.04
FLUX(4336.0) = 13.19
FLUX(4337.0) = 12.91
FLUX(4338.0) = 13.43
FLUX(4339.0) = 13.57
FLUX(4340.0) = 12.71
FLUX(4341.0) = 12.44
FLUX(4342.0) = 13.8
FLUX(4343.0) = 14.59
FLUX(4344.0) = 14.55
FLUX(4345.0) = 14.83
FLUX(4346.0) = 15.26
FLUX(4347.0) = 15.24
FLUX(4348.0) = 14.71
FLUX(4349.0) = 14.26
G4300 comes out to 2.0 angstrom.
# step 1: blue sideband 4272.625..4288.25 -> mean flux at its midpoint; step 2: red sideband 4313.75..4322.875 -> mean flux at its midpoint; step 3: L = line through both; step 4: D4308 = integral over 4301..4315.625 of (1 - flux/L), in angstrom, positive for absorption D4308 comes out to 2.5 angstrom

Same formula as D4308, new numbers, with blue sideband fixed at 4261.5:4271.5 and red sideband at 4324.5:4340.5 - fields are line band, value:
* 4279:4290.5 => -0.1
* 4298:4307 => 1.3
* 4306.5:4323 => 0.4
